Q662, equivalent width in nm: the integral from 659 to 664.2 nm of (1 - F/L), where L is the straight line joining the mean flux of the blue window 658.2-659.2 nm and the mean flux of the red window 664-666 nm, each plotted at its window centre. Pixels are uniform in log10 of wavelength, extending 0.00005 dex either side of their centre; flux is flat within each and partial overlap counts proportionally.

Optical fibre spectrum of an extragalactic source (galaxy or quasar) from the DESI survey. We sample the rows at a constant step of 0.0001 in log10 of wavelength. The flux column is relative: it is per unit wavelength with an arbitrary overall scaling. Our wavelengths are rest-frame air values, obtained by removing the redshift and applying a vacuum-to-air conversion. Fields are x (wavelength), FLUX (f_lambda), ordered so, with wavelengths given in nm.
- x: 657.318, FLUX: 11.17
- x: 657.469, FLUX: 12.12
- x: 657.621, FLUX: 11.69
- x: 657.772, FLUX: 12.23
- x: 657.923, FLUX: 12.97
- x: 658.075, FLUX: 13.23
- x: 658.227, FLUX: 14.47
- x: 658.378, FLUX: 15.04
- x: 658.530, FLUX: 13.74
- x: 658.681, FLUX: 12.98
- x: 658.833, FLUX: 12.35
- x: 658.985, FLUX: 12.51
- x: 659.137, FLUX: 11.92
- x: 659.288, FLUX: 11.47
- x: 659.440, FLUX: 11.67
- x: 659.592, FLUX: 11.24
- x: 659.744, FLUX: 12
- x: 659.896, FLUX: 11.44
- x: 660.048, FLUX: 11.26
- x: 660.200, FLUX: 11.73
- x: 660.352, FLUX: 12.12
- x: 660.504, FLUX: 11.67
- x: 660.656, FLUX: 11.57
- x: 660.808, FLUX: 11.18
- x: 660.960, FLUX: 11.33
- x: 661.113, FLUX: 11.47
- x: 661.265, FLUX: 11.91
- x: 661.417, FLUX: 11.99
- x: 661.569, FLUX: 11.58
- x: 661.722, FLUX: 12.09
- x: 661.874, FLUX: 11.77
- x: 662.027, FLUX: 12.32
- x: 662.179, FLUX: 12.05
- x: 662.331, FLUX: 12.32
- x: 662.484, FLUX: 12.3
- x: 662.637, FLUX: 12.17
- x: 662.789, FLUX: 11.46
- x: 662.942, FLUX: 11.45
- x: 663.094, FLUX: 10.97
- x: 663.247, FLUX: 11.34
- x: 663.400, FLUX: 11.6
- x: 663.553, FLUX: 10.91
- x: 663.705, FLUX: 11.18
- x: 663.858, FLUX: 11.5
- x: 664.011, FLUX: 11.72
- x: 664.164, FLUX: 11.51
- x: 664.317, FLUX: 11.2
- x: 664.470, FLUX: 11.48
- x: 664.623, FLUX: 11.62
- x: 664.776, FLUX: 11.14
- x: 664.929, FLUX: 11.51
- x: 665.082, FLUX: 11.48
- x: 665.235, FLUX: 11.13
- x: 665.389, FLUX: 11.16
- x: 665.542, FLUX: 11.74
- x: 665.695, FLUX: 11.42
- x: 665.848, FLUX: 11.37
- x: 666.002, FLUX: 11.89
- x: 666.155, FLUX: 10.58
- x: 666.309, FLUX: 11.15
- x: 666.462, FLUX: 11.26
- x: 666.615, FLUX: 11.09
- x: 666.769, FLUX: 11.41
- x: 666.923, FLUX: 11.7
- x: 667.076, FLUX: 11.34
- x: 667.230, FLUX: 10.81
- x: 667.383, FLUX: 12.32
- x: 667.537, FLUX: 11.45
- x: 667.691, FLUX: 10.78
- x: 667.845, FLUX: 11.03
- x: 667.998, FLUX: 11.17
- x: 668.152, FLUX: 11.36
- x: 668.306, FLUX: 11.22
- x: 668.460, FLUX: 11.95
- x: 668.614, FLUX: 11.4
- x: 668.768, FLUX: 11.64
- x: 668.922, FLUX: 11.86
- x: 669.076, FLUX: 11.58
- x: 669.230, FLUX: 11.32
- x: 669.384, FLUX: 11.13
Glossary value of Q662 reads 0.31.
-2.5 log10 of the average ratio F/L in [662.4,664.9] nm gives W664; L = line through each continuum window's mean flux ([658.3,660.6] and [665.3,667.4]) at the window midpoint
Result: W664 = 0.020 mag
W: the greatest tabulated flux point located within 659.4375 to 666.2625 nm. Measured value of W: 12.32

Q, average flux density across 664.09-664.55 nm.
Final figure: 11.4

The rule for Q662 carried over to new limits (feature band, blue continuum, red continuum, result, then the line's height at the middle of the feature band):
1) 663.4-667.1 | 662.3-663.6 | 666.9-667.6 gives 0.063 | 11.6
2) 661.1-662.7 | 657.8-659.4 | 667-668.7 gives 0.052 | 12.4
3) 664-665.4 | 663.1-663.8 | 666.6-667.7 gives -0.012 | 11.3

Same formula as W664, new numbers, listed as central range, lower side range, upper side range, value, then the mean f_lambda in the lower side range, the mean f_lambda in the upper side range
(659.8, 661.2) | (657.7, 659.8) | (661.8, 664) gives 0.067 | 12.7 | 11.7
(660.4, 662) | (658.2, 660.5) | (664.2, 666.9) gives 0.032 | 12.3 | 11.3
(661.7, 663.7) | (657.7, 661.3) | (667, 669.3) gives 0.019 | 12.2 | 11.4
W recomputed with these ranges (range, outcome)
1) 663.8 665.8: 11.74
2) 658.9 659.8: 12.51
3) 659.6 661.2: 12.12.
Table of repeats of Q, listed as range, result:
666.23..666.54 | 11.2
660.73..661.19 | 11.3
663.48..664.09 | 11.3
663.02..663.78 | 11.2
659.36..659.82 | 11.6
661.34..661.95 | 11.9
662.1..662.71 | 12.2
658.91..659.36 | 12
